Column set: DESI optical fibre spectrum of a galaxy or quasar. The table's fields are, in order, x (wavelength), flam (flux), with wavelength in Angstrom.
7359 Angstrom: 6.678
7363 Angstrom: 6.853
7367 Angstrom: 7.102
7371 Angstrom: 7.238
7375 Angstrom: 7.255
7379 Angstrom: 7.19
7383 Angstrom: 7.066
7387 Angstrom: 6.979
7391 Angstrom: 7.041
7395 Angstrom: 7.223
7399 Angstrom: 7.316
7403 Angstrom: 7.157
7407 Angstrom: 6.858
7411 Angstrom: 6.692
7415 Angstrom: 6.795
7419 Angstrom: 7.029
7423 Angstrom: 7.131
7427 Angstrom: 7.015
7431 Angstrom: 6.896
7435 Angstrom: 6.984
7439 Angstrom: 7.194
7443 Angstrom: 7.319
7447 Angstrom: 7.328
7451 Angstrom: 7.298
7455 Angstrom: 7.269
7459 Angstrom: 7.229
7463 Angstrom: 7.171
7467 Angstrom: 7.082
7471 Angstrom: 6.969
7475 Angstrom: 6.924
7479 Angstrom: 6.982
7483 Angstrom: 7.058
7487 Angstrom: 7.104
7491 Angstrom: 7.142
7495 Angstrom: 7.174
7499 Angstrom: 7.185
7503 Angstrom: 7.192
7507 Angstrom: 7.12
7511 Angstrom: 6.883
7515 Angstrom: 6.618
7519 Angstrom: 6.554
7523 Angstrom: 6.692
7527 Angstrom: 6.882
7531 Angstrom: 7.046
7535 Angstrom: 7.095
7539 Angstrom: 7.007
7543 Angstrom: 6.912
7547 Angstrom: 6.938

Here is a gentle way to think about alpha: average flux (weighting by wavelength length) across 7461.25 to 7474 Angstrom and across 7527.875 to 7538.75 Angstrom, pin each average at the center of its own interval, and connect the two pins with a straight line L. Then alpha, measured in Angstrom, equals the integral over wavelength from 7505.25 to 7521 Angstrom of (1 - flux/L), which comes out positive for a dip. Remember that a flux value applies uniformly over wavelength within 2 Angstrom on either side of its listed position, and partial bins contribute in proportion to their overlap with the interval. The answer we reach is 0.6 Angstrom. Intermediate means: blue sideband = 7.06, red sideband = 7.04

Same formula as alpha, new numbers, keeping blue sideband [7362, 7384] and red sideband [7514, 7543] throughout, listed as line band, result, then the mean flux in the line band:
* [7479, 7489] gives -0.18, 7.06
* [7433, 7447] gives -0.35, 7.19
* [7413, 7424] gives 0.12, 6.97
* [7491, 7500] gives -0.33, 7.17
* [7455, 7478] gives -0.40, 7.09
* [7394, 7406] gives -0.20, 7.2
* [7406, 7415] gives 0.38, 6.77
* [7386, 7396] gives 0.03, 7.08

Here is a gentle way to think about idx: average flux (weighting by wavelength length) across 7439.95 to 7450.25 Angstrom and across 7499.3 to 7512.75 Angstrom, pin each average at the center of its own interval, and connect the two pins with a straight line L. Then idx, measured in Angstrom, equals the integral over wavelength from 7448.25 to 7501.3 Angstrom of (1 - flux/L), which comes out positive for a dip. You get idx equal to 0.5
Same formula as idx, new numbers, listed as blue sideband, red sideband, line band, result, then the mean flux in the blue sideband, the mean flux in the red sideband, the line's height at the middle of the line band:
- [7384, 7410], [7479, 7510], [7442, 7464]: -0.5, 7.08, 7.12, 7.1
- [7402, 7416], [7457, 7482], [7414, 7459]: -1.1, 6.86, 7.06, 6.95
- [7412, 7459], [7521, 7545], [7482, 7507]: -0.5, 7.11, 6.94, 7.01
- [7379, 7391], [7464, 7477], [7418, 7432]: 0.0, 7.05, 7.01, 7.03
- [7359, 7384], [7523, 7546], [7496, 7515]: -0.2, 7.08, 6.96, 6.98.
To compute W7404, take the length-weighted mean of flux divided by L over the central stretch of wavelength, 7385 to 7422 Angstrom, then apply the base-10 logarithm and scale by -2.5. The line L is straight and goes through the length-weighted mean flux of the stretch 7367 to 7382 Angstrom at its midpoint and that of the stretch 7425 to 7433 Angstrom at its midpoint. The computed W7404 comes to 0.01 mag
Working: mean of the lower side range 7.2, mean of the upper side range 6.96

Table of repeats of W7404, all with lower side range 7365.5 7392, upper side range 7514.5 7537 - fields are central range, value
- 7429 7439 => 0.004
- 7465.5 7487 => -0.013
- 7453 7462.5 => -0.041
